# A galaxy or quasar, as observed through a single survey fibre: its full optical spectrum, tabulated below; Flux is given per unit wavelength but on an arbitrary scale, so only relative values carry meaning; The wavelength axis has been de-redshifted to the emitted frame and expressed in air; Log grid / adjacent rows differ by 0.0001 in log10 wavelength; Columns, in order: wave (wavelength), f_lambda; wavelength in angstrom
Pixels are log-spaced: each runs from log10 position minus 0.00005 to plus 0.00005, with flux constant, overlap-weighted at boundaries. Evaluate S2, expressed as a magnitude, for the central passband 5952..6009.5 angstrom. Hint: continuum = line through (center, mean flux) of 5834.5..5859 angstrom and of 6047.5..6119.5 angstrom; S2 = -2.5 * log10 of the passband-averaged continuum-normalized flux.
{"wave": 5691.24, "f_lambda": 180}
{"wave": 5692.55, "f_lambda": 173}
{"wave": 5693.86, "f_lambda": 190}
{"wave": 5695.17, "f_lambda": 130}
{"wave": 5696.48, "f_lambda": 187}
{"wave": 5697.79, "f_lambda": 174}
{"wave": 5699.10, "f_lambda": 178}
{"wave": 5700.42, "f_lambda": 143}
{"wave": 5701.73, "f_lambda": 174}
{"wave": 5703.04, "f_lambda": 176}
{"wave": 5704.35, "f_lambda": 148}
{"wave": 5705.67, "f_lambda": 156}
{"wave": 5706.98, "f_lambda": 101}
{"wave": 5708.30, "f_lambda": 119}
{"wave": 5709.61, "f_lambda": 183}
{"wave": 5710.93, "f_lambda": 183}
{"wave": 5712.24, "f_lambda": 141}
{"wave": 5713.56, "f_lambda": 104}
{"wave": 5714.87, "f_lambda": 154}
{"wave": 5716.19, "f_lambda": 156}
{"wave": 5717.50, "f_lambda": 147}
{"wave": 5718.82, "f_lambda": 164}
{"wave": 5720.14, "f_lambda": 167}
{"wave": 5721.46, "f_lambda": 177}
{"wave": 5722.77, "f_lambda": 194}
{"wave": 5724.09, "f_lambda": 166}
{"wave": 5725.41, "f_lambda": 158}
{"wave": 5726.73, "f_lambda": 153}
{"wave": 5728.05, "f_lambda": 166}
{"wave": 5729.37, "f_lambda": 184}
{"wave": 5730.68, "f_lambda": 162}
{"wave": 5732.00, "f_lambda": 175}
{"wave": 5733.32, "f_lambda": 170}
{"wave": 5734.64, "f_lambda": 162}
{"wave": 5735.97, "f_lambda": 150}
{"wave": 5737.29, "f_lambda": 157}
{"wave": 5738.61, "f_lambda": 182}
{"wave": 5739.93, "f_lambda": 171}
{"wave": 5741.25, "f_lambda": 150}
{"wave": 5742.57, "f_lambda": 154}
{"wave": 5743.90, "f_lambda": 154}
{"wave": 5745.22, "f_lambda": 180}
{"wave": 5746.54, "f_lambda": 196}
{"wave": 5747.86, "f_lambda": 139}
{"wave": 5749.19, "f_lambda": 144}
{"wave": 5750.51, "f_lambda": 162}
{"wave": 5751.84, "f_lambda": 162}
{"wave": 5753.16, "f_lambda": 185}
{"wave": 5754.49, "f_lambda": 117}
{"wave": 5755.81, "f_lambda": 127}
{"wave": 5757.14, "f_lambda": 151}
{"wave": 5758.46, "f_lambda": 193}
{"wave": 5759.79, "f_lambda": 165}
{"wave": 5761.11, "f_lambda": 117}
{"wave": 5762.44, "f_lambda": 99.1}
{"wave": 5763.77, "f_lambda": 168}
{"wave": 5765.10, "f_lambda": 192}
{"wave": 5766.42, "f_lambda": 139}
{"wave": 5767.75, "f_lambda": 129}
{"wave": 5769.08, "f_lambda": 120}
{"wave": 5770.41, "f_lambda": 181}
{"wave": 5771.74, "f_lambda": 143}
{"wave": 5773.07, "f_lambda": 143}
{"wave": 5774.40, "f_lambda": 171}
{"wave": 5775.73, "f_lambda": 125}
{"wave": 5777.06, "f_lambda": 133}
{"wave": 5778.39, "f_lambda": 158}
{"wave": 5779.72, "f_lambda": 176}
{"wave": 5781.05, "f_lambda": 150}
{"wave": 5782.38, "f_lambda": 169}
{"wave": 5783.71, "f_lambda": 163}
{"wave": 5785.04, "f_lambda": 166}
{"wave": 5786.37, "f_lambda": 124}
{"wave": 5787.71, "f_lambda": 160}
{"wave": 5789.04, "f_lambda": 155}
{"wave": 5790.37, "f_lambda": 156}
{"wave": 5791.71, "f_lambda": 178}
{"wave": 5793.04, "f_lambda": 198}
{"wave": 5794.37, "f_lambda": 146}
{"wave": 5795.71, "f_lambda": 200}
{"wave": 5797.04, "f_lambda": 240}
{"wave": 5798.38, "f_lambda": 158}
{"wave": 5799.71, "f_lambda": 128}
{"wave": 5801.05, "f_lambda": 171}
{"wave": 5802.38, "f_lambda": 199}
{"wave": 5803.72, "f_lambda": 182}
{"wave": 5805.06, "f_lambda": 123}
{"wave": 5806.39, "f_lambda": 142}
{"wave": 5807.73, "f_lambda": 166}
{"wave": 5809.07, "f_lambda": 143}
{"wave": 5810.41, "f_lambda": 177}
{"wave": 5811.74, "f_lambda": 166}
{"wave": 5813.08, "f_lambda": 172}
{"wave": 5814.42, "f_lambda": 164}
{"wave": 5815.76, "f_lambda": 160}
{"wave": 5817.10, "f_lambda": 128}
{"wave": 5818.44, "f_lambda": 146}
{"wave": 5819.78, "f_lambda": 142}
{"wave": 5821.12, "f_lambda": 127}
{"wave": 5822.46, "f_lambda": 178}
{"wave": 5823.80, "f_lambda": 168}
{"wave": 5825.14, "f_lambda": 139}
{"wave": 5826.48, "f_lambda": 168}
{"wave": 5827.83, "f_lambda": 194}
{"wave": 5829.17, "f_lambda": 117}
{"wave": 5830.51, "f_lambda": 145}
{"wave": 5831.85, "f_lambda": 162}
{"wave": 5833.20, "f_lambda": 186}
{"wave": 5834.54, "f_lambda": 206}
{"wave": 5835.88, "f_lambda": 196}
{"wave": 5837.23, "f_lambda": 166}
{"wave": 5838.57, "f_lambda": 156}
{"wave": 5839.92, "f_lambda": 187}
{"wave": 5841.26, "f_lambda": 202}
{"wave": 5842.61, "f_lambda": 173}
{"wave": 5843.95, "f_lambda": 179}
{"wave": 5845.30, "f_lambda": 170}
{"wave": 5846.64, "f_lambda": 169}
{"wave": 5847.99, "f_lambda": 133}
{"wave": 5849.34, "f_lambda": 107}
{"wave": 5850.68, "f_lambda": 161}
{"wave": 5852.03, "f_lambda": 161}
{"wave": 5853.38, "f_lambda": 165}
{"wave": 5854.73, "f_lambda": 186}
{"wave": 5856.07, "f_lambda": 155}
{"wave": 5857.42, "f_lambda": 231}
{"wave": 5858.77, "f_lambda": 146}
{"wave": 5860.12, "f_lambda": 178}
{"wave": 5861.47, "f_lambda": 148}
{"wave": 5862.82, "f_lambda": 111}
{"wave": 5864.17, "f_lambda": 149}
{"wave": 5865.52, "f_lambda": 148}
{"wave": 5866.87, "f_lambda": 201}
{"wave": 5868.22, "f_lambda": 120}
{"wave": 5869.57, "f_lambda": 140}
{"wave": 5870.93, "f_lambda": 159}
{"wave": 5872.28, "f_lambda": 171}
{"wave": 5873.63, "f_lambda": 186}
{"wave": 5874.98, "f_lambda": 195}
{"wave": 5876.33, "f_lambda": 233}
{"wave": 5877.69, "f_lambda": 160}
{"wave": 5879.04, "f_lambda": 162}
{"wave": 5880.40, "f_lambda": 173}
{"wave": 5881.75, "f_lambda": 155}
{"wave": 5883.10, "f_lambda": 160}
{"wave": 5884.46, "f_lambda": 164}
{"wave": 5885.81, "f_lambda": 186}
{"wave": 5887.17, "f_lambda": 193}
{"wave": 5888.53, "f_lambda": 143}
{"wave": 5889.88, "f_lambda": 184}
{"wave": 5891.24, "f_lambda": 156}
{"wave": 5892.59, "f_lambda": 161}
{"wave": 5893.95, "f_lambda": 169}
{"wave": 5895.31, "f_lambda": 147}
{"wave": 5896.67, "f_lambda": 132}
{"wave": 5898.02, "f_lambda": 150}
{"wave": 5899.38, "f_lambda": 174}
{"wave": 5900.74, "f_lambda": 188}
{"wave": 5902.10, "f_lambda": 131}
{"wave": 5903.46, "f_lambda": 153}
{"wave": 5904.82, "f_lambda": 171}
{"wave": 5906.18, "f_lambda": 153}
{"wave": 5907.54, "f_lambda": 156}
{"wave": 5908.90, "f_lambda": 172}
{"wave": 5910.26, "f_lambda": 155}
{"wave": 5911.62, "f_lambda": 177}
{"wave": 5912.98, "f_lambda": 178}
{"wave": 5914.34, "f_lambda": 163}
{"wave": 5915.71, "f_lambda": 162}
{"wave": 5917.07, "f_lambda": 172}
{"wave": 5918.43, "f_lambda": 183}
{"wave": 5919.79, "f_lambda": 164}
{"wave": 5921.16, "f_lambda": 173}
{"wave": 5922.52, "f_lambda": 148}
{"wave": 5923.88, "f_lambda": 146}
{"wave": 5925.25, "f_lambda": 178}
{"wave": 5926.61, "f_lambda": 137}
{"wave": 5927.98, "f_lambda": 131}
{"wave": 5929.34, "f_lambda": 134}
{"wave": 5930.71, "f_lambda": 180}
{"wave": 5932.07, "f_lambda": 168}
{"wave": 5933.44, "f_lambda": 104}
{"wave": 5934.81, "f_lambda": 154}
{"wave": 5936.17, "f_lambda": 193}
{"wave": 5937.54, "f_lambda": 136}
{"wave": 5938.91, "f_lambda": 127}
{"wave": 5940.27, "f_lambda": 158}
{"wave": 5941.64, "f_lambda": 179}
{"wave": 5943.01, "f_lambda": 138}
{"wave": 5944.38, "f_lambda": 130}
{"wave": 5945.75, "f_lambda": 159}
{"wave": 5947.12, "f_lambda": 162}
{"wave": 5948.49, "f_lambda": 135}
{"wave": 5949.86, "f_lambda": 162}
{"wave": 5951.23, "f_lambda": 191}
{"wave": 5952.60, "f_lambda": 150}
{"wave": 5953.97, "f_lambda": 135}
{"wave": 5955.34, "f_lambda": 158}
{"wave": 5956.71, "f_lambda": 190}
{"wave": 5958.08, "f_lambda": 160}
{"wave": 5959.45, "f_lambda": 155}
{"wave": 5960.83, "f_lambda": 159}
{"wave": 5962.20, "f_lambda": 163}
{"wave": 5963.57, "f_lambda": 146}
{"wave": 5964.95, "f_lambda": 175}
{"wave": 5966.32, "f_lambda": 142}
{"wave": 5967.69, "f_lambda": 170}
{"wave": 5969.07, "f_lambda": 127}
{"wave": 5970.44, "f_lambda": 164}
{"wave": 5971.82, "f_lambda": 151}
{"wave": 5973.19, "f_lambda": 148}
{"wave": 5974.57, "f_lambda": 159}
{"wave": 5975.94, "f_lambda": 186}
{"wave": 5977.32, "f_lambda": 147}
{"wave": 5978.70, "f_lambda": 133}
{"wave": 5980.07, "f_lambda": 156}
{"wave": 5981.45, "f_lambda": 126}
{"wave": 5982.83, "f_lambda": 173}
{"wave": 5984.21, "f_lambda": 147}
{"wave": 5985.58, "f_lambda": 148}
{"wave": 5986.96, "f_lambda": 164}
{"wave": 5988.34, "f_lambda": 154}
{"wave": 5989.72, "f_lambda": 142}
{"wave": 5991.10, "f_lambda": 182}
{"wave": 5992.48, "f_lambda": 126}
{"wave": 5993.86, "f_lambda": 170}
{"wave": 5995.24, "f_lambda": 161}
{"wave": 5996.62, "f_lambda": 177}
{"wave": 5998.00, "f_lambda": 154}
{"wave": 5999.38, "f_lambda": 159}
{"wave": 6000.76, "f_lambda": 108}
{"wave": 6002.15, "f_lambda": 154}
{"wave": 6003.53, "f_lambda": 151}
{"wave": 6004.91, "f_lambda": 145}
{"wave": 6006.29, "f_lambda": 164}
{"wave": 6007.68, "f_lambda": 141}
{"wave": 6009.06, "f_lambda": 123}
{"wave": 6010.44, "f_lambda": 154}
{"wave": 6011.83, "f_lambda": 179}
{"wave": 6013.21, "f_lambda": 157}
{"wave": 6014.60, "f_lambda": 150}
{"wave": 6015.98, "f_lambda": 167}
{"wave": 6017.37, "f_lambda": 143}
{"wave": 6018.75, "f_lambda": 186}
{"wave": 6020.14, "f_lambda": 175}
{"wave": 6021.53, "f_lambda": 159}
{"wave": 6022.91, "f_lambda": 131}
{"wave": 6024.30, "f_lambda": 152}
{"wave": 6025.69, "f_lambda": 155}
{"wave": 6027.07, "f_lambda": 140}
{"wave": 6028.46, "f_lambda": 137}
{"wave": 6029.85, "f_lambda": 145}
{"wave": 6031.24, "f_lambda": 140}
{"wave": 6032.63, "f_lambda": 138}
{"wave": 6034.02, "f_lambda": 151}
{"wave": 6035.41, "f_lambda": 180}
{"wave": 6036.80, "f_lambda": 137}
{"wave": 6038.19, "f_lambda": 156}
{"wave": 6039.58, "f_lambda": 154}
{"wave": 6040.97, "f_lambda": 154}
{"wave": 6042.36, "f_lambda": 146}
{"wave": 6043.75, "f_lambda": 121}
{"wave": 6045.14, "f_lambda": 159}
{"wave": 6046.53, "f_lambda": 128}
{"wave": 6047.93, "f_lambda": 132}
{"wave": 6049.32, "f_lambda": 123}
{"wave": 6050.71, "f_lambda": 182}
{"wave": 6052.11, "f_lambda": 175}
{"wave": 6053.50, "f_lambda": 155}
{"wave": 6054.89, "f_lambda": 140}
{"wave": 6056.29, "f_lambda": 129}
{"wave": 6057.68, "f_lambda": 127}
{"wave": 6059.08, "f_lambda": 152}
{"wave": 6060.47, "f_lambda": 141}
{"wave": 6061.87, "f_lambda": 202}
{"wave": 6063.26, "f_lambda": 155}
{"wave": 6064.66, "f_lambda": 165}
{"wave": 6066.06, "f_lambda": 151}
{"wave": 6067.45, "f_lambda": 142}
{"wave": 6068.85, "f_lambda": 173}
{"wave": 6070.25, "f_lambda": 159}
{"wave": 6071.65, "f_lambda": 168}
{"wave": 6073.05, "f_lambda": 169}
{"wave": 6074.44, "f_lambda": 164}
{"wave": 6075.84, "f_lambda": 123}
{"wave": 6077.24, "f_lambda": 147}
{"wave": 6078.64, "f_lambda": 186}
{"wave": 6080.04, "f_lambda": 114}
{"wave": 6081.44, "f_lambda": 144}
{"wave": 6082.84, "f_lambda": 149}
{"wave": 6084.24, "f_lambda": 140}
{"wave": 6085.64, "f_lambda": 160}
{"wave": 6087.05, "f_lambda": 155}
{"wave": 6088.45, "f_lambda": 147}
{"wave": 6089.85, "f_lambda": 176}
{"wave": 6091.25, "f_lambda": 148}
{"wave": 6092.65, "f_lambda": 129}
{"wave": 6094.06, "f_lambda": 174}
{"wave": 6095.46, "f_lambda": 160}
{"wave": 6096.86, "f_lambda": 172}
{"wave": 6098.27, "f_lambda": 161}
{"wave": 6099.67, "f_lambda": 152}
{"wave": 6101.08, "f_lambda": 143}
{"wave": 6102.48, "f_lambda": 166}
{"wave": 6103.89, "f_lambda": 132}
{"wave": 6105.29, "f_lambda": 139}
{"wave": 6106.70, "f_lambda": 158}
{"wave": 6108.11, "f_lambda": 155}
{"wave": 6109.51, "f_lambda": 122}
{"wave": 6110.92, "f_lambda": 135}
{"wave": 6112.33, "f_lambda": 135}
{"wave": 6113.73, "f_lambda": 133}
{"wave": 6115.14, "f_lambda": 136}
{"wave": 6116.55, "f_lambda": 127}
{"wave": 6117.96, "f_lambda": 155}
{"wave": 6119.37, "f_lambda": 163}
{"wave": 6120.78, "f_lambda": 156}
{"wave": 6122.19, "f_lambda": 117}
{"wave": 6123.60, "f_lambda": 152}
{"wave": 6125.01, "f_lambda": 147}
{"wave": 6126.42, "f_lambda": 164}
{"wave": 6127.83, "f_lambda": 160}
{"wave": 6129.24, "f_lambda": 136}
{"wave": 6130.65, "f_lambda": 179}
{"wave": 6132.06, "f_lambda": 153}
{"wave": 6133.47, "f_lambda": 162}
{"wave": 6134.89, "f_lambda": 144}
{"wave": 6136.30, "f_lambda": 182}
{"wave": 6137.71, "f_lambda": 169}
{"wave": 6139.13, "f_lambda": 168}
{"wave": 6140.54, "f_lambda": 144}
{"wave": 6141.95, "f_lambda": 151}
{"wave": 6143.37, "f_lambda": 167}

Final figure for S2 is 0.04 mag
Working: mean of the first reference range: 171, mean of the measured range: 154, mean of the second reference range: 151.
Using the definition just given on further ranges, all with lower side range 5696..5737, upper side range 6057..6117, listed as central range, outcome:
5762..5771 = 0.08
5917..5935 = 0.00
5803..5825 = 0.02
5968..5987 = 0.01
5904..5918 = -0.07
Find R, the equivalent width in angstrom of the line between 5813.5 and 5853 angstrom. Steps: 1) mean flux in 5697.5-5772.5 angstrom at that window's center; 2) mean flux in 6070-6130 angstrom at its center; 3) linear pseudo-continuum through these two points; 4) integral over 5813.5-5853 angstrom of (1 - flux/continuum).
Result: -1.7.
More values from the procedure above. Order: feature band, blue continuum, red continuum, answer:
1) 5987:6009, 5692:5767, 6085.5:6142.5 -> 0.26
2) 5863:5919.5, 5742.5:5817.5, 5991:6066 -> -3.60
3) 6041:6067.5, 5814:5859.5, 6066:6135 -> 0.69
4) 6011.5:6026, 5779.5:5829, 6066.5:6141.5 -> -0.41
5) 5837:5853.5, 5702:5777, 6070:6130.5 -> -1.03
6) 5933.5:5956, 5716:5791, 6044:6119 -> 0.06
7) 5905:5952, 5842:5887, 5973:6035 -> 0.47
